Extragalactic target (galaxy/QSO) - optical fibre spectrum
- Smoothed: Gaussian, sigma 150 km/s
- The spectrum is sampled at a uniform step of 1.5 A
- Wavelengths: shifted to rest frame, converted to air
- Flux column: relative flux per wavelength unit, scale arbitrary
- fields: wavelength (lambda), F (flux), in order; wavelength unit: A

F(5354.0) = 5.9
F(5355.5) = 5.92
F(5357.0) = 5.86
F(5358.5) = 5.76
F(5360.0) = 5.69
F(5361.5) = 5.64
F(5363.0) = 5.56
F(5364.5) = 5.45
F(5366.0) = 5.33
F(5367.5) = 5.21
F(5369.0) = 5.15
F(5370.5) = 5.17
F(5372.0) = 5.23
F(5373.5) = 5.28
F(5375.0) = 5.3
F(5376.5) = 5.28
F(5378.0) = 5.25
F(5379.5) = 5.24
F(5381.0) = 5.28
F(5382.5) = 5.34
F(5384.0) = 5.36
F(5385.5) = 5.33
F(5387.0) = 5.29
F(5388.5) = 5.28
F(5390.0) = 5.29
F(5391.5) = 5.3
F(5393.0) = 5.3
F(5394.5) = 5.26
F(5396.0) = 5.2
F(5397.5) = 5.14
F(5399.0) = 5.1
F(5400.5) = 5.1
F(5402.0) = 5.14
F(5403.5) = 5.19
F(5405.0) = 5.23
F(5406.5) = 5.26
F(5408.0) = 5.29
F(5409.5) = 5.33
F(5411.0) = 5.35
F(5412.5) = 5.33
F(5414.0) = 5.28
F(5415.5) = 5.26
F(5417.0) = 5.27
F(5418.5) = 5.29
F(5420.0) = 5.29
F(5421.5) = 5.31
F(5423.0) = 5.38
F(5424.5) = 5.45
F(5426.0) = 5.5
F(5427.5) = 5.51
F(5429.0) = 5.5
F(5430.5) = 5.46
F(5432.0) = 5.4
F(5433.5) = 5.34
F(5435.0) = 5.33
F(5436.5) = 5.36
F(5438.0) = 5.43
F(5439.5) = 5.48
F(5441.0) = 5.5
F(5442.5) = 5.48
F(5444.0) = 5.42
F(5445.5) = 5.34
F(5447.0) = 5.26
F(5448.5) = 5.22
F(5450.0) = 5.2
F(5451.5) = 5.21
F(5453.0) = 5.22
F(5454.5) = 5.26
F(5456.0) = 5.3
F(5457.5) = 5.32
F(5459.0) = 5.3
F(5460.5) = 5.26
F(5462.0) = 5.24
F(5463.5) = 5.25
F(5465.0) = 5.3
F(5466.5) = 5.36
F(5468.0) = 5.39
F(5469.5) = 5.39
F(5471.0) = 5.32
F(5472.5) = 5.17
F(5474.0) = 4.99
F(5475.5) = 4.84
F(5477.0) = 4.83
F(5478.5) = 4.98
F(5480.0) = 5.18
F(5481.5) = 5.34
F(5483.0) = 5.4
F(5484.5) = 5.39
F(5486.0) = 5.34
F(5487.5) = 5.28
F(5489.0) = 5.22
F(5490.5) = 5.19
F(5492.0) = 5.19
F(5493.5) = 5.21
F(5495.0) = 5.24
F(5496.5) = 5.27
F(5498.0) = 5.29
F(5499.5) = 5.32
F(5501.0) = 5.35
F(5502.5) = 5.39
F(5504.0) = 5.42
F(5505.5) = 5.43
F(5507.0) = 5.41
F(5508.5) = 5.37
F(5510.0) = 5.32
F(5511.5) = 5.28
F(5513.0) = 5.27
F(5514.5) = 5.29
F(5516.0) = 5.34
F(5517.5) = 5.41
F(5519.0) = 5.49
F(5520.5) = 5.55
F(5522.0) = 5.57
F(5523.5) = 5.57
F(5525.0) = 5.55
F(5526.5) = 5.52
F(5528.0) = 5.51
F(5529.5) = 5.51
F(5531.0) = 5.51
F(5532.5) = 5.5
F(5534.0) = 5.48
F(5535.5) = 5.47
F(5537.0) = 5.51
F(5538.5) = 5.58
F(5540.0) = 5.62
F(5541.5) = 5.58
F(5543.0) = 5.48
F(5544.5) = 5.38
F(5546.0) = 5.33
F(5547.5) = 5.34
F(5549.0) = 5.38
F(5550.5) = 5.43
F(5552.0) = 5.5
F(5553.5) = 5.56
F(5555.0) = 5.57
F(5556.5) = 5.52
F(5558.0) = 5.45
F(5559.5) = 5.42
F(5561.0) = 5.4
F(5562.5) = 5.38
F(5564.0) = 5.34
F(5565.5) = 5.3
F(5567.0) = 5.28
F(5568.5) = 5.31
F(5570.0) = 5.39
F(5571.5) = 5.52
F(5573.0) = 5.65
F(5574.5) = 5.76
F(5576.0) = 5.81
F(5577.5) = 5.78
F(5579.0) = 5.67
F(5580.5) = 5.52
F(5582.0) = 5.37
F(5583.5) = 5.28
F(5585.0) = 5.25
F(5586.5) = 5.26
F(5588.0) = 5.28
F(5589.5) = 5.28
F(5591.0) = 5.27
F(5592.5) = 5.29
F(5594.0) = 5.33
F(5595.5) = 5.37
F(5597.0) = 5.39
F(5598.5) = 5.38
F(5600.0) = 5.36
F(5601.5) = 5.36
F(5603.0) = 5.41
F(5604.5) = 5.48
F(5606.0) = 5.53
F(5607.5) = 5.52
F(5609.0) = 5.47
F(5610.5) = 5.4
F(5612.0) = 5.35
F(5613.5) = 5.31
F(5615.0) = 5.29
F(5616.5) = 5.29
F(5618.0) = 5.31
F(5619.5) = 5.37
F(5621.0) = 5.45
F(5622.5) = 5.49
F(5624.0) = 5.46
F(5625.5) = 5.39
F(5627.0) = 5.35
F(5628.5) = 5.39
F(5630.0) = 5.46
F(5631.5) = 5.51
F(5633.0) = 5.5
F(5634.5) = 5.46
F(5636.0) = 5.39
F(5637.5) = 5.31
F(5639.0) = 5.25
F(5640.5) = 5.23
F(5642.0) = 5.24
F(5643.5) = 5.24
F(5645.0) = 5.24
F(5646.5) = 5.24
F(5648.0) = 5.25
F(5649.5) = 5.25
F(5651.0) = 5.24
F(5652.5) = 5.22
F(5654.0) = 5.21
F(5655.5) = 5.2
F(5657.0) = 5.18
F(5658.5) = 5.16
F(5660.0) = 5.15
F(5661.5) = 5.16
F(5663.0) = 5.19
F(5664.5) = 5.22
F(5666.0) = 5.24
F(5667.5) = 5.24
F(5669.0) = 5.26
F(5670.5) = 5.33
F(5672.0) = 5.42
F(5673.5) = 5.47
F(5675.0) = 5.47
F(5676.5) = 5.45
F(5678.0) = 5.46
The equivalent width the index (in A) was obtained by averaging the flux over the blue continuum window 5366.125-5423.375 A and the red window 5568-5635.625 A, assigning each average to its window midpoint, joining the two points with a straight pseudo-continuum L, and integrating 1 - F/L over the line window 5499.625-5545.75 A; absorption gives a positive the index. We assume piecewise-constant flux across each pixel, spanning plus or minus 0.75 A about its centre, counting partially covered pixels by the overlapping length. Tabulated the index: -0.8 A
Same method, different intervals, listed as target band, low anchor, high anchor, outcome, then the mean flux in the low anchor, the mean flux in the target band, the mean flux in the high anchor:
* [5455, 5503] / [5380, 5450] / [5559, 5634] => 1.0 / 5.32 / 5.24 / 5.41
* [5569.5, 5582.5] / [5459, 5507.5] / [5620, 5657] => -0.8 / 5.26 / 5.62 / 5.33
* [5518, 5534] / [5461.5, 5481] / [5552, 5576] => -0.5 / 5.17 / 5.52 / 5.47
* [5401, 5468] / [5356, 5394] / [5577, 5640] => 0.6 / 5.37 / 5.33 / 5.39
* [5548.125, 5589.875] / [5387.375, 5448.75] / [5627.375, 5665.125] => -1.3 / 5.32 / 5.45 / 5.28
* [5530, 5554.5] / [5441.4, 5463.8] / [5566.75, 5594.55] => -0.4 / 5.29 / 5.48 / 5.44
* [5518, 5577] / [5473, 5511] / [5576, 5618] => -1.8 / 5.25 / 5.49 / 5.39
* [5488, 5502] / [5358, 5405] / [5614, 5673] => 0.1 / 5.3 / 5.26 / 5.3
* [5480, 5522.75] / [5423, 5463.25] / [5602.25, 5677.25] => 0.1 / 5.36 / 5.34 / 5.33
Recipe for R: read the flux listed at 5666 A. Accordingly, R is 5.24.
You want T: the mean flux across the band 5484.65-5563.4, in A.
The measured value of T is 5.41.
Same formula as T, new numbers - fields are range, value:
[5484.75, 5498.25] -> 5.25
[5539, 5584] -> 5.48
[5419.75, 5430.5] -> 5.43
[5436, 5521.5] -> 5.3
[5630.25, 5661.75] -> 5.27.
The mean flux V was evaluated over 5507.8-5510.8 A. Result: 5.34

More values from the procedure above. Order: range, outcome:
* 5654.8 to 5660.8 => 5.17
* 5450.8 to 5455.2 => 5.23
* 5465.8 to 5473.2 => 5.33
